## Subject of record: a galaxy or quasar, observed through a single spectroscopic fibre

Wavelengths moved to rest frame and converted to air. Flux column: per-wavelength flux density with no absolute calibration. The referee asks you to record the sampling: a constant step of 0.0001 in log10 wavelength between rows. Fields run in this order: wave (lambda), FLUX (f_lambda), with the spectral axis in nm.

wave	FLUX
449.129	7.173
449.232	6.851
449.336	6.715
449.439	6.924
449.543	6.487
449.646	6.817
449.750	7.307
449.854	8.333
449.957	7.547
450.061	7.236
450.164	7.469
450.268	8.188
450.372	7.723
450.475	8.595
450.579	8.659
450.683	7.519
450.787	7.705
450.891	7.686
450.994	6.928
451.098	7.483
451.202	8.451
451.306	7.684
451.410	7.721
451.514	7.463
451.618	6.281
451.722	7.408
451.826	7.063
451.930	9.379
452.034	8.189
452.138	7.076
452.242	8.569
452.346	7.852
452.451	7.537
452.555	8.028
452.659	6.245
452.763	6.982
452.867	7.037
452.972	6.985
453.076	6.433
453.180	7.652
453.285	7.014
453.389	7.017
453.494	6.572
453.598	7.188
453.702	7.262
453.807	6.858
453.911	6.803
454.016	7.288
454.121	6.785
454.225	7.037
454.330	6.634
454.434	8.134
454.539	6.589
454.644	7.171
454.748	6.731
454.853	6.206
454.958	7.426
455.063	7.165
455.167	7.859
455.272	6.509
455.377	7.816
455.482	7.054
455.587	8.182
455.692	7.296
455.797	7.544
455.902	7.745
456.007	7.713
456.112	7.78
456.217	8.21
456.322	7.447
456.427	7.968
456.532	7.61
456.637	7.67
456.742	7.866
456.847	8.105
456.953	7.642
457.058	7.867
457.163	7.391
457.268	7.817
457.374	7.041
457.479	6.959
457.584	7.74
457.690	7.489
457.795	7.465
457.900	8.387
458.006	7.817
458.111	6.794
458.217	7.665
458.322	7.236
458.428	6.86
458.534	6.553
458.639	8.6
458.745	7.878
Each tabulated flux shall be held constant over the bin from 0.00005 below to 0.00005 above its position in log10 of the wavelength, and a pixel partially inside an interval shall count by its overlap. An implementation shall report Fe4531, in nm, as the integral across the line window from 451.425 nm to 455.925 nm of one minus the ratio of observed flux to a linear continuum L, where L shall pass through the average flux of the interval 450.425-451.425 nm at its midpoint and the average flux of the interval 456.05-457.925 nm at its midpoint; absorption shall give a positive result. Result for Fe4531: 0.297 nm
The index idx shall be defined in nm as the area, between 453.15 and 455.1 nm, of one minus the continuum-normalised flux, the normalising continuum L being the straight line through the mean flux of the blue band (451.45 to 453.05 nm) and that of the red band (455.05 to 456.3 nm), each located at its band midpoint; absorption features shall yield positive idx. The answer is 0.13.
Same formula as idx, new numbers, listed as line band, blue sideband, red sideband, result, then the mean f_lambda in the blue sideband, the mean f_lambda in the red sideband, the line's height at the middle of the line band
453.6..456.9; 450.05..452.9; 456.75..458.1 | 0.12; 7.66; 7.63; 7.64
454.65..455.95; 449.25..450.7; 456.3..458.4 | 0.05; 7.52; 7.59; 7.57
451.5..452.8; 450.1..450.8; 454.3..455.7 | 0.02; 7.98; 7.2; 7.69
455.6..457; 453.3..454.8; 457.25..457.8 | -0.10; 7.01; 7.39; 7.25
